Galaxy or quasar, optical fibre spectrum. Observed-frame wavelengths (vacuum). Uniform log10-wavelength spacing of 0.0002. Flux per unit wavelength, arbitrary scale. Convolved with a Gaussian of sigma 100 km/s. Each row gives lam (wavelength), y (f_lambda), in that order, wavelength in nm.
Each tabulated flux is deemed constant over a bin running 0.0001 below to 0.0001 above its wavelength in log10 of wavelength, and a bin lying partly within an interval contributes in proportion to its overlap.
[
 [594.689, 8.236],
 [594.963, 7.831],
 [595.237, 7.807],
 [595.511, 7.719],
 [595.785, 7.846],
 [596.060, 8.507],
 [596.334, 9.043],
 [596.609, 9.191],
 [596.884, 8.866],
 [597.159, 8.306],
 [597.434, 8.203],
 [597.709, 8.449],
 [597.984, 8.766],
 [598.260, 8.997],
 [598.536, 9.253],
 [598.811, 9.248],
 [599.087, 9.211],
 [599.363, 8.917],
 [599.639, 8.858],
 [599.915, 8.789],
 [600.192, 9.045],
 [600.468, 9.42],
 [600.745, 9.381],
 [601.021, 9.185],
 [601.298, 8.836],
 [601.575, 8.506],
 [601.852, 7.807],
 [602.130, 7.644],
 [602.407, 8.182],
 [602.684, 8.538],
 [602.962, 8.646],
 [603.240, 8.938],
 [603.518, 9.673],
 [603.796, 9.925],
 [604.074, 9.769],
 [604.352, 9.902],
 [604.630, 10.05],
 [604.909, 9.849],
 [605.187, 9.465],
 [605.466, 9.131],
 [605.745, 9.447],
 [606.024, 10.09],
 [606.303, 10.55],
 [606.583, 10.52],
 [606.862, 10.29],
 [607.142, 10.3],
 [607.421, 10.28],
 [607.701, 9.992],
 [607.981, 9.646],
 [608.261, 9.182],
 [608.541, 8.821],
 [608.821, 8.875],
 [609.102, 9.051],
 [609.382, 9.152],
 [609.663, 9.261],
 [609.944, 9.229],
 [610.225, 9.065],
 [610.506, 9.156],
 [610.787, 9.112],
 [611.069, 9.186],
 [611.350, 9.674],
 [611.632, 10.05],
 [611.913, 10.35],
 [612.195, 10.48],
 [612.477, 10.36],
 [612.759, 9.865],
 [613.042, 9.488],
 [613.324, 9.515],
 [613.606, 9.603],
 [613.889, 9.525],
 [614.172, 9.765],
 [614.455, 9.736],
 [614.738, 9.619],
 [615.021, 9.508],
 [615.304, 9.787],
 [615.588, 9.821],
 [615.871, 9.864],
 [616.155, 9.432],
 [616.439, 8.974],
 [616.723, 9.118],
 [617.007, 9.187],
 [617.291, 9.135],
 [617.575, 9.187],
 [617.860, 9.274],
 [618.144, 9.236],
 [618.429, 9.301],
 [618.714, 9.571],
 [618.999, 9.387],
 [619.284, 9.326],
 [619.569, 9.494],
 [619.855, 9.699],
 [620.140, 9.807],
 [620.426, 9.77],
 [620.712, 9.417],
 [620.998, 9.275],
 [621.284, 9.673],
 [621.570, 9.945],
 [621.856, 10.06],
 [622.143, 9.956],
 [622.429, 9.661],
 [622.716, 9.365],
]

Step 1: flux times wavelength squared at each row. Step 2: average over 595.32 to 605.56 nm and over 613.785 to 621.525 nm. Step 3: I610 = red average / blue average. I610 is 1.13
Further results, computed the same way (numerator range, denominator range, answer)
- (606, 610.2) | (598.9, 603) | 1.13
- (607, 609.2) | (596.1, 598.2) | 1.14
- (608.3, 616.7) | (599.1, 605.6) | 1.09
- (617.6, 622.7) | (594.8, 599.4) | 1.20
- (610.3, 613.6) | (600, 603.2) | 1.16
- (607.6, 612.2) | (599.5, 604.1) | 1.09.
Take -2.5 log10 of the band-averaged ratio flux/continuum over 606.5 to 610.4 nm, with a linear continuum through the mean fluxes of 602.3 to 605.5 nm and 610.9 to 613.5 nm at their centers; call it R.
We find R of 0.012 mag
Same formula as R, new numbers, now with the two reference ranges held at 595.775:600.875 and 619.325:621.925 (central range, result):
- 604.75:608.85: -0.07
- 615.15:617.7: 0.01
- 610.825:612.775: -0.07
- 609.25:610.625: 0.01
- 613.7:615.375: -0.02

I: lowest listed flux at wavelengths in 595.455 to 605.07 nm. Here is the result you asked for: 7.644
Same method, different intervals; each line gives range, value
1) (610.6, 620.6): 8.974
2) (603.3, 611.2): 8.821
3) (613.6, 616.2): 9.432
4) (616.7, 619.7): 9.118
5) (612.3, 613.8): 9.488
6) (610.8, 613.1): 9.186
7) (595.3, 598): 7.719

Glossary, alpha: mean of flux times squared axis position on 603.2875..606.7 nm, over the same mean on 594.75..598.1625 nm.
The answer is 1.2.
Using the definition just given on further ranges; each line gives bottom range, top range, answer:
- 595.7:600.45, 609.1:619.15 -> 1.14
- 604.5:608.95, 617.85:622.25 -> 1.02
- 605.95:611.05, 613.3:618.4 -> 1.01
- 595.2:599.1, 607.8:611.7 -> 1.12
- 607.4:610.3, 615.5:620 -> 1.04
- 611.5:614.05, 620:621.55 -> 1.00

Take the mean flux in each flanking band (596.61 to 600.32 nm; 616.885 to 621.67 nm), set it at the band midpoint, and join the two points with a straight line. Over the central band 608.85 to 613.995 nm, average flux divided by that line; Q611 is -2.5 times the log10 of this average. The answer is -0.037 mag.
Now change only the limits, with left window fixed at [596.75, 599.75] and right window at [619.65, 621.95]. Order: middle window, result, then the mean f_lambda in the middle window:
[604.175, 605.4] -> -0.081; 9.78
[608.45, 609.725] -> 0.026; 9.03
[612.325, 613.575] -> -0.046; 9.8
